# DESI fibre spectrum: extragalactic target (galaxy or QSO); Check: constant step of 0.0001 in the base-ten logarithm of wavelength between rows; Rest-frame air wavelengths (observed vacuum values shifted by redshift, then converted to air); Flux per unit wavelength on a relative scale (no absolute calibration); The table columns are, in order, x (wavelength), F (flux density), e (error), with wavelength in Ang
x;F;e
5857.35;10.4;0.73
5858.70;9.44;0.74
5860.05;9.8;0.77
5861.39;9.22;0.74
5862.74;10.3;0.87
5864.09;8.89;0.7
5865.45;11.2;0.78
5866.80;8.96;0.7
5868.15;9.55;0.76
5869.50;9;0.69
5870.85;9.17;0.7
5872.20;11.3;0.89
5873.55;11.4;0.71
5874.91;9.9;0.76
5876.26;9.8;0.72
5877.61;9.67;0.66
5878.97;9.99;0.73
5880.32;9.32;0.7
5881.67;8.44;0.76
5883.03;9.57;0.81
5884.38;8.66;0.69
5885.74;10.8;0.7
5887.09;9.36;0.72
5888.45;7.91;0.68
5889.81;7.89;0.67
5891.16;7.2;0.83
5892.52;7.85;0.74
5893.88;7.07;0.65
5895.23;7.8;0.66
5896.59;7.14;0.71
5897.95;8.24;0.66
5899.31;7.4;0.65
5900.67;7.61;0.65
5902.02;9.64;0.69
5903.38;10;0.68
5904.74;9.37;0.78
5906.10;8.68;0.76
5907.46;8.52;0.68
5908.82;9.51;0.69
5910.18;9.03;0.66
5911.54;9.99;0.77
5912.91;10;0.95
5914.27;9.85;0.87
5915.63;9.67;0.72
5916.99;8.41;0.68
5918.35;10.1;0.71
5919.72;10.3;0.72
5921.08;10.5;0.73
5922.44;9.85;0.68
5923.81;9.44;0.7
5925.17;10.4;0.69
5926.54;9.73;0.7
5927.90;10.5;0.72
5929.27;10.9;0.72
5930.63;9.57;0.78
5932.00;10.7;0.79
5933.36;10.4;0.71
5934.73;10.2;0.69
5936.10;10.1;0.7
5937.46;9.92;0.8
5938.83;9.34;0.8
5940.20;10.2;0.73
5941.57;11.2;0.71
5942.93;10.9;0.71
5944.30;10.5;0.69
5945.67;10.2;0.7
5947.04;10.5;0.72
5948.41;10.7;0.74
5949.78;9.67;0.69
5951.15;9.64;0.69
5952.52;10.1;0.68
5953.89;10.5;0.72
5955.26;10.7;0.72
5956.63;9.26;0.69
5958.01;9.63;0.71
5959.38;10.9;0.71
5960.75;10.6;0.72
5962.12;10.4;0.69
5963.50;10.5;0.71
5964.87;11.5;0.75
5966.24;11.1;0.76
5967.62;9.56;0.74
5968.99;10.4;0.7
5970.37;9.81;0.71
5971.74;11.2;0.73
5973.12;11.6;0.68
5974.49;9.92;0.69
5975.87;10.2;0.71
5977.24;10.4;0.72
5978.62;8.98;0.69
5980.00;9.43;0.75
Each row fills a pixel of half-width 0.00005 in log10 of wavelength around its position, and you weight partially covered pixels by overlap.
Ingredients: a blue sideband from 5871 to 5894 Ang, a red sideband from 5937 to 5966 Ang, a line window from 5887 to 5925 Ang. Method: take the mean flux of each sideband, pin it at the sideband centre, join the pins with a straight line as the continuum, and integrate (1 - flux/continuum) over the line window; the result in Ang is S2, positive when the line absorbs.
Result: 2.92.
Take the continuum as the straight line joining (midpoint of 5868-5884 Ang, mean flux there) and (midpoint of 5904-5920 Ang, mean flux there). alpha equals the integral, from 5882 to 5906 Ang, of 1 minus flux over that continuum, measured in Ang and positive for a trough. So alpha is 2.9 Ang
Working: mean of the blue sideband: 9.75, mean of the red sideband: 9.43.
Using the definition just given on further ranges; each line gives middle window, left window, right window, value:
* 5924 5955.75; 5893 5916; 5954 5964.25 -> -1.7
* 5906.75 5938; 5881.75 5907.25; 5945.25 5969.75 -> -2.1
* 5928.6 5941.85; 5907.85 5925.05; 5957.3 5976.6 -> -0.3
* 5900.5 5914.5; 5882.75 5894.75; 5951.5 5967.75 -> -0.6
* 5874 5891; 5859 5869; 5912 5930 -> 0.9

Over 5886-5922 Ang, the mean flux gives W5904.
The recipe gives 8.84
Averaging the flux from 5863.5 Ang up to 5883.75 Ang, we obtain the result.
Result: 9.74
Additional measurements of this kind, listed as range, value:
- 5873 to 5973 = 9.7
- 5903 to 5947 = 9.95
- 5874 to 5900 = 8.65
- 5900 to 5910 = 9.06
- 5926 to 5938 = 10.2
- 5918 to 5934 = 10.2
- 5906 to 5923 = 9.6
